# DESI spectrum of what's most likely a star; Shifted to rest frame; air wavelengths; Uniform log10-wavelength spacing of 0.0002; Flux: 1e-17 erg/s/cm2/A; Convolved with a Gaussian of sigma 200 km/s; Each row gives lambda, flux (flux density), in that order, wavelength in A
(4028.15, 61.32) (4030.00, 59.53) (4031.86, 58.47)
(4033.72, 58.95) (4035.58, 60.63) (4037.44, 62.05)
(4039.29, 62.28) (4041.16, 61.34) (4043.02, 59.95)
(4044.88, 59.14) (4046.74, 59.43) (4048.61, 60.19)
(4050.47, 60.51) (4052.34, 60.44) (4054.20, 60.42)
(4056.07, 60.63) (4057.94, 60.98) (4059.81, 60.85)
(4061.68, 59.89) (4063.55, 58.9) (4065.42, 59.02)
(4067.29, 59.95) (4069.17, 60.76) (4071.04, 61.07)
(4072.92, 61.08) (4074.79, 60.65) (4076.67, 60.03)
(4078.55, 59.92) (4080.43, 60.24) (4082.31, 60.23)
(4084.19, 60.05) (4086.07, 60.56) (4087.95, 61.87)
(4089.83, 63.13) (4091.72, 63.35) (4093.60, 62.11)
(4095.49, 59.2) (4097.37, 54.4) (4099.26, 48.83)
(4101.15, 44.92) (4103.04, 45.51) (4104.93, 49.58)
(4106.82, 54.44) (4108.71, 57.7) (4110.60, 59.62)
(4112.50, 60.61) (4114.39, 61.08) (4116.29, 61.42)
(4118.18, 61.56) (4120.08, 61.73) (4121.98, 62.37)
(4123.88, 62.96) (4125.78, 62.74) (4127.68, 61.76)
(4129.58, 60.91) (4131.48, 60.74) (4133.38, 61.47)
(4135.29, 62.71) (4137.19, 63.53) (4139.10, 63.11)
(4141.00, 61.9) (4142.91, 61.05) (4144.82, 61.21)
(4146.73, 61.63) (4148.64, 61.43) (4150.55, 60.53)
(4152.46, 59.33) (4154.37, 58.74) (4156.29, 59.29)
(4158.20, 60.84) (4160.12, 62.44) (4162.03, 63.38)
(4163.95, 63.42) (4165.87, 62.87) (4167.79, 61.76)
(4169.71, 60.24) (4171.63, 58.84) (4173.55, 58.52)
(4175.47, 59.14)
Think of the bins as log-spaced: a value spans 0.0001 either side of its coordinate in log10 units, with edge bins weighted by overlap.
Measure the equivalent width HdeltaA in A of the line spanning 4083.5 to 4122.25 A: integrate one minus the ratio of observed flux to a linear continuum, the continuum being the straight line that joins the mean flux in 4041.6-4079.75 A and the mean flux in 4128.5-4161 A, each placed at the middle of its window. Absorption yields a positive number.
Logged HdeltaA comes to 1.9 A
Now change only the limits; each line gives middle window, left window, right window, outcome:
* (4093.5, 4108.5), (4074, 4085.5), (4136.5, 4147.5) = 2.1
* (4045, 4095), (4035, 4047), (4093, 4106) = -3.9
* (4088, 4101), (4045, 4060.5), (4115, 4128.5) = 0.7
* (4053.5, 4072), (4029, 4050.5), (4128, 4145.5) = 0.1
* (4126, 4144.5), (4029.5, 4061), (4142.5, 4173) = -0.3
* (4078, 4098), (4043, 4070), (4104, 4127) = -0.2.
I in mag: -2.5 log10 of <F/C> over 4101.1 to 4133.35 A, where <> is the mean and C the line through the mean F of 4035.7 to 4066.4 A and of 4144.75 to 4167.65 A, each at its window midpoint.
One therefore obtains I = 0.04 mag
